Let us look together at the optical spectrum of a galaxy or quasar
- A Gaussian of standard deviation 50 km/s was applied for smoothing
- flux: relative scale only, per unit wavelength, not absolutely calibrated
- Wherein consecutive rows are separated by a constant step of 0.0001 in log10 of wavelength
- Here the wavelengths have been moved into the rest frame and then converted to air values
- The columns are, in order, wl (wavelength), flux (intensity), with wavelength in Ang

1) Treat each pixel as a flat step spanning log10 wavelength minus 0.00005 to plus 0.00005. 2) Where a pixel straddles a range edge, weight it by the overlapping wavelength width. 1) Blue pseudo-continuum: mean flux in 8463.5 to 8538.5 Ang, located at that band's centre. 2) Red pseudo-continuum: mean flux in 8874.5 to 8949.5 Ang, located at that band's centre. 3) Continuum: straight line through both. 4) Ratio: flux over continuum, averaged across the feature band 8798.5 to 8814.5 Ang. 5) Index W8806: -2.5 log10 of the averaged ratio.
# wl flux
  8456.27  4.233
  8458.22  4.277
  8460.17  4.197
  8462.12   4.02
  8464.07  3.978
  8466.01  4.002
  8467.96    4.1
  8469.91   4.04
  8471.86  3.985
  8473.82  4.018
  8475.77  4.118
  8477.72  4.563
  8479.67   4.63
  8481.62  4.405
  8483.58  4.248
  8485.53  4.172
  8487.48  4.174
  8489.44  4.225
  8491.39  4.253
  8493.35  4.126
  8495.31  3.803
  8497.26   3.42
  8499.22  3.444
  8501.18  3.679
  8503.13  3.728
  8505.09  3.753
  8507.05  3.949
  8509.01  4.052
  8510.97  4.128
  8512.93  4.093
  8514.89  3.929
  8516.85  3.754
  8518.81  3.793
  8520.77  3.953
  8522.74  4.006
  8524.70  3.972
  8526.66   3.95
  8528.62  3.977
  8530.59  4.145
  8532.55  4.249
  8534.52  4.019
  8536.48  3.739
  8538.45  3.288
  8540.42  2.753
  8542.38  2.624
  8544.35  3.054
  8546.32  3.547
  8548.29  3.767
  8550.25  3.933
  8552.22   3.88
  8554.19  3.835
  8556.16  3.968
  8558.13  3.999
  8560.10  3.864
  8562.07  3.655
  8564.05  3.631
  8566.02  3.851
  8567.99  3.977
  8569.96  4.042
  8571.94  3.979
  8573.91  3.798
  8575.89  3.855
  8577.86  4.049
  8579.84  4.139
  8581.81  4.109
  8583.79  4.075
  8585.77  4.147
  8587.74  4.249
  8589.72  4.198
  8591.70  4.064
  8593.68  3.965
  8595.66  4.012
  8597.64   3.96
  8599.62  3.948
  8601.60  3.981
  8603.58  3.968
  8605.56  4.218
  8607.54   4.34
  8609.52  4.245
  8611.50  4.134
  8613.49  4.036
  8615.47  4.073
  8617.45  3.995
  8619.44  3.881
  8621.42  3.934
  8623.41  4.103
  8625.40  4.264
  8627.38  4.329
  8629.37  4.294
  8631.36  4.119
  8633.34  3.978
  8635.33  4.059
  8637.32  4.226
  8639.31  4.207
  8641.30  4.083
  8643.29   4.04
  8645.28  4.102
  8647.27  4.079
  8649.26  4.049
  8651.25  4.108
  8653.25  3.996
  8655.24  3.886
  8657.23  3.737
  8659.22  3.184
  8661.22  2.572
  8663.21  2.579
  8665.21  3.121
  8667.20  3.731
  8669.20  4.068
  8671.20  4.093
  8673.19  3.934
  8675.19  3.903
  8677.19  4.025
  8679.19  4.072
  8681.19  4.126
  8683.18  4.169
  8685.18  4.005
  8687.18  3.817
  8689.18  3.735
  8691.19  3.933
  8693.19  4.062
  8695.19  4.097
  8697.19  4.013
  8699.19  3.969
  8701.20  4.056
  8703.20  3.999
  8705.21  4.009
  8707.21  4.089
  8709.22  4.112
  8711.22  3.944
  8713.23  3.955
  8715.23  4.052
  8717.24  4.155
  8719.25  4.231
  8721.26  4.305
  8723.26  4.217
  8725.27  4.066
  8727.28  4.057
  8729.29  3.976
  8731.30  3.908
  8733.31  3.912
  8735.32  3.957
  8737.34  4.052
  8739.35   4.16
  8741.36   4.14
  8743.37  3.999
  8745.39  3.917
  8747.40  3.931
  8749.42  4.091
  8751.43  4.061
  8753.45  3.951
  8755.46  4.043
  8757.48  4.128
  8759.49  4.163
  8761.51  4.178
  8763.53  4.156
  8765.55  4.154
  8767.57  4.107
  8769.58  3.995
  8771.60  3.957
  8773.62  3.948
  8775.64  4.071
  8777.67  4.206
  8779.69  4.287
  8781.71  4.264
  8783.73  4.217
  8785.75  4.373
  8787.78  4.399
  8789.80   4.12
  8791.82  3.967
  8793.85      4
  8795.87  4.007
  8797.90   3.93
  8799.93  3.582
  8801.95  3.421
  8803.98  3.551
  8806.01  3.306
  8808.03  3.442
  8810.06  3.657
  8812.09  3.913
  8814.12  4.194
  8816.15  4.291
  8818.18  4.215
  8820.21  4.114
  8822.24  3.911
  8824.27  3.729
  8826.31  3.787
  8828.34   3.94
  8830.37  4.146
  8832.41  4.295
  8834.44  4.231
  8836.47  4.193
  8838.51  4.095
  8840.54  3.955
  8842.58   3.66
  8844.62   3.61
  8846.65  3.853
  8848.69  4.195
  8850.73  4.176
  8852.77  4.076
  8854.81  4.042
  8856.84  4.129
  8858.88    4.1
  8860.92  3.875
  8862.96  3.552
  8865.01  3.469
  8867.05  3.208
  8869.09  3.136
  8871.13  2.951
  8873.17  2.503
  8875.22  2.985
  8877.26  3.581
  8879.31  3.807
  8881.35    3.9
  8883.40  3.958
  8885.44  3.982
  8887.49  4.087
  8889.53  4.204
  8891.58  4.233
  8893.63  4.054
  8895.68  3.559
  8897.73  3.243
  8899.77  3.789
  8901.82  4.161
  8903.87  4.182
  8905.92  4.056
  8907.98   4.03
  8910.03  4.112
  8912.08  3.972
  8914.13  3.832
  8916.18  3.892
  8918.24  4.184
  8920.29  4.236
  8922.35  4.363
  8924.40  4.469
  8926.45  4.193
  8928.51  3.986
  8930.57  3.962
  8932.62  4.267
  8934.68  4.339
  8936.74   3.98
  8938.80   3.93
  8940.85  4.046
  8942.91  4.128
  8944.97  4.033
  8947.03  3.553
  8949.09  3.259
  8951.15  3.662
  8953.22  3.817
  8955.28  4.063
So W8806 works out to 0.10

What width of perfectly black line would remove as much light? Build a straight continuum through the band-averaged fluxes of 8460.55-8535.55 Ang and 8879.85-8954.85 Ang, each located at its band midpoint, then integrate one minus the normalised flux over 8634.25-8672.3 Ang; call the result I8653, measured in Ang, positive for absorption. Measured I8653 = 2.14 Ang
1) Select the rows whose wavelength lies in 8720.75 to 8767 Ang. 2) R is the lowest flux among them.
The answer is 3.908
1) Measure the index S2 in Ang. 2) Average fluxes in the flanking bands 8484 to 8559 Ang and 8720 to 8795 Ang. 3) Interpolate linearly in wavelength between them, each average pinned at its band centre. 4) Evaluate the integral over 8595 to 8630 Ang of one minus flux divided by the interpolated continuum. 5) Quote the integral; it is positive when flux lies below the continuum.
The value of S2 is -1.5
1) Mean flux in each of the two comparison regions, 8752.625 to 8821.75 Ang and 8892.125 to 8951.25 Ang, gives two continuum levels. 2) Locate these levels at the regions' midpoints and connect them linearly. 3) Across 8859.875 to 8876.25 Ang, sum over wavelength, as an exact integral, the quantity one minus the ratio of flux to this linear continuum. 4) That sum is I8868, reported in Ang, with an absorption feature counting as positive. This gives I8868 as 3.2 Ang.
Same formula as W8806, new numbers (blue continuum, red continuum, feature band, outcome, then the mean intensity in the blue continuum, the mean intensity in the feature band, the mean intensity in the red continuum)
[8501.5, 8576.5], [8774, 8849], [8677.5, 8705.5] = -0.03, 3.8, 4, 3.97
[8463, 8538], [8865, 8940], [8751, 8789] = -0.06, 4.01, 4.14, 3.87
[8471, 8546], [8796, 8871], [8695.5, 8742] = -0.05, 3.89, 4.06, 3.85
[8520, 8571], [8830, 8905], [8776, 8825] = -0.05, 3.76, 3.96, 3.81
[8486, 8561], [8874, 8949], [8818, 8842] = -0.03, 3.81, 4.04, 3.97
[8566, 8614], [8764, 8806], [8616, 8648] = -0.02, 4.06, 4.11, 4.01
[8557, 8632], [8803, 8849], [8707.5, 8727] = -0.04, 4.04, 4.11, 3.92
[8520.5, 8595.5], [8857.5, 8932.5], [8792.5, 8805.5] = 0.03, 3.85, 3.73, 3.84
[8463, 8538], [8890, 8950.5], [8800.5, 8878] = 0.06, 4.01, 3.78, 4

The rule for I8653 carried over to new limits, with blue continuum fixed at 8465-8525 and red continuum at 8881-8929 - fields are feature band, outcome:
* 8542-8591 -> 1.9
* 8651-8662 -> 1.3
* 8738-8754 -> 0.0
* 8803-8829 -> 1.2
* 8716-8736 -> -0.3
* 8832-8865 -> 0.4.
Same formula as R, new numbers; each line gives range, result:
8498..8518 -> 3.444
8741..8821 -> 3.306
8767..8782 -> 3.948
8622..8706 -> 2.572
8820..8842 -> 3.729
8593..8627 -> 3.881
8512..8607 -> 2.624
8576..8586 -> 4.049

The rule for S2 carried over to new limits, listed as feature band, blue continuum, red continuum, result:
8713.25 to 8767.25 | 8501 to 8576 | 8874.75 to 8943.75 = -2.3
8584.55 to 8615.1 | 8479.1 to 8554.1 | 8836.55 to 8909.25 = -2.1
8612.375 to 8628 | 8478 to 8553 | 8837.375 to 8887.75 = -1.0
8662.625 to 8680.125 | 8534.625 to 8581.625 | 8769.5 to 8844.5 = 0.4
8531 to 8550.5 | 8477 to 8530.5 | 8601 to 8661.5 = 2.5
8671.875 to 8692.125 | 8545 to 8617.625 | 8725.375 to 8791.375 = 0.3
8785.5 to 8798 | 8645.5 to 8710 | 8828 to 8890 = -1.0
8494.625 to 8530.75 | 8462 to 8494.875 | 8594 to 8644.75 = 2.5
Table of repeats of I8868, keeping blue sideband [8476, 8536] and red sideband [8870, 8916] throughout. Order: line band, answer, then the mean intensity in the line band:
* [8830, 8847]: -0.8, 4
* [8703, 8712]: -0.3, 4.04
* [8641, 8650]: -0.3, 4.07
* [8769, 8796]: -2.0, 4.14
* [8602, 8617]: -0.7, 4.14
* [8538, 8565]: 2.9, 3.56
